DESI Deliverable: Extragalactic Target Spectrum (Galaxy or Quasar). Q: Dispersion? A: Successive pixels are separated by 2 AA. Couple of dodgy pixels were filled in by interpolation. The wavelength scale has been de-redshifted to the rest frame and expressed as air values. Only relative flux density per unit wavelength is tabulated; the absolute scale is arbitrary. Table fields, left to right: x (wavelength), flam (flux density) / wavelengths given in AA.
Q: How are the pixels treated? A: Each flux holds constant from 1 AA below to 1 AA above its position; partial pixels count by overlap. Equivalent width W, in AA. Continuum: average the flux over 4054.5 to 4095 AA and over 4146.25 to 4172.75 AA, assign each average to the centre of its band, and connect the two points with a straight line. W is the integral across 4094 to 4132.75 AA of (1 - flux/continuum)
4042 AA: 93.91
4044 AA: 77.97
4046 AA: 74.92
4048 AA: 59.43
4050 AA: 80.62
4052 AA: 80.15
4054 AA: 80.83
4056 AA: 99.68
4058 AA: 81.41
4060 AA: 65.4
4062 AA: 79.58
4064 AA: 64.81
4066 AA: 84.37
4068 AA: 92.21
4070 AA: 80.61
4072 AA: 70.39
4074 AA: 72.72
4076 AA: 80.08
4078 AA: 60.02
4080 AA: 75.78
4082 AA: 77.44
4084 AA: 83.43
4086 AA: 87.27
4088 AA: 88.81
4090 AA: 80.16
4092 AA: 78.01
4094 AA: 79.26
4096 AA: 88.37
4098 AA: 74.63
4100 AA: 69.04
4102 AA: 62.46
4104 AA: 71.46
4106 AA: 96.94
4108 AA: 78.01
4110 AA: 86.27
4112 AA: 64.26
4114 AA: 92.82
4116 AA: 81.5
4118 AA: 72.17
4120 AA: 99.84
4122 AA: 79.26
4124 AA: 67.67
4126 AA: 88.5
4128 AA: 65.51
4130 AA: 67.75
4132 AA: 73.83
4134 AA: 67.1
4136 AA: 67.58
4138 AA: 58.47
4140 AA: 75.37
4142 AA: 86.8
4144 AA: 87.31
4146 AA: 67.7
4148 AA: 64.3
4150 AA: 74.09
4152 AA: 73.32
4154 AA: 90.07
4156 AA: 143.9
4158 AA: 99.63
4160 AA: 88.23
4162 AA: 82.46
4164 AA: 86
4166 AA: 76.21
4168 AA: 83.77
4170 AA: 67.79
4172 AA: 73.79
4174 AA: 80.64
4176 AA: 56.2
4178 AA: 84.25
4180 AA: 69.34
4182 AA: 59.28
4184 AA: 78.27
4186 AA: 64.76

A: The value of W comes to 1.7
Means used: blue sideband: 79.1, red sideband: 84.5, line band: 78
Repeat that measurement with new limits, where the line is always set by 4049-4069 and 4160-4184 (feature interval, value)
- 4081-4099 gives -0.58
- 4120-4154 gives 1.29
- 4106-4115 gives -0.44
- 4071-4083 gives 1.09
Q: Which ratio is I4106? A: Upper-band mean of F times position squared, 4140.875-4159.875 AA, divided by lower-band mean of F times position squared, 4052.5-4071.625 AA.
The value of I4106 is 1.1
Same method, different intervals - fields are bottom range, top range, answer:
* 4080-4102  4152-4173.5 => 1.15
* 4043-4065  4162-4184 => 1.03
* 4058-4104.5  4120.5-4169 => 1.07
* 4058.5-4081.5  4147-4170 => 1.20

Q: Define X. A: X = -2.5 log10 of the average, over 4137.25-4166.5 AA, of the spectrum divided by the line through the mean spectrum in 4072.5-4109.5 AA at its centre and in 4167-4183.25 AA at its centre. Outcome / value -0.14 mag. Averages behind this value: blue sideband 78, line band 83.9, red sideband 72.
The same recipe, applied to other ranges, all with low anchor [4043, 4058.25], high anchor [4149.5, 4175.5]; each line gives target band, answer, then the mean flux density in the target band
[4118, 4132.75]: 0.09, 77.2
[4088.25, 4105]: 0.08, 76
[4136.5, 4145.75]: 0.12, 75.7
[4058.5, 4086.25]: 0.06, 76.5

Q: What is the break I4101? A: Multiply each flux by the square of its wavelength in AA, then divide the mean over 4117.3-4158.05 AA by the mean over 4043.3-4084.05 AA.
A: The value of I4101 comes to 1.1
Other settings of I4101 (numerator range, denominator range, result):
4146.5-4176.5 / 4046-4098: 1.10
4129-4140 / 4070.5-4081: 0.96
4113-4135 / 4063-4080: 1.05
